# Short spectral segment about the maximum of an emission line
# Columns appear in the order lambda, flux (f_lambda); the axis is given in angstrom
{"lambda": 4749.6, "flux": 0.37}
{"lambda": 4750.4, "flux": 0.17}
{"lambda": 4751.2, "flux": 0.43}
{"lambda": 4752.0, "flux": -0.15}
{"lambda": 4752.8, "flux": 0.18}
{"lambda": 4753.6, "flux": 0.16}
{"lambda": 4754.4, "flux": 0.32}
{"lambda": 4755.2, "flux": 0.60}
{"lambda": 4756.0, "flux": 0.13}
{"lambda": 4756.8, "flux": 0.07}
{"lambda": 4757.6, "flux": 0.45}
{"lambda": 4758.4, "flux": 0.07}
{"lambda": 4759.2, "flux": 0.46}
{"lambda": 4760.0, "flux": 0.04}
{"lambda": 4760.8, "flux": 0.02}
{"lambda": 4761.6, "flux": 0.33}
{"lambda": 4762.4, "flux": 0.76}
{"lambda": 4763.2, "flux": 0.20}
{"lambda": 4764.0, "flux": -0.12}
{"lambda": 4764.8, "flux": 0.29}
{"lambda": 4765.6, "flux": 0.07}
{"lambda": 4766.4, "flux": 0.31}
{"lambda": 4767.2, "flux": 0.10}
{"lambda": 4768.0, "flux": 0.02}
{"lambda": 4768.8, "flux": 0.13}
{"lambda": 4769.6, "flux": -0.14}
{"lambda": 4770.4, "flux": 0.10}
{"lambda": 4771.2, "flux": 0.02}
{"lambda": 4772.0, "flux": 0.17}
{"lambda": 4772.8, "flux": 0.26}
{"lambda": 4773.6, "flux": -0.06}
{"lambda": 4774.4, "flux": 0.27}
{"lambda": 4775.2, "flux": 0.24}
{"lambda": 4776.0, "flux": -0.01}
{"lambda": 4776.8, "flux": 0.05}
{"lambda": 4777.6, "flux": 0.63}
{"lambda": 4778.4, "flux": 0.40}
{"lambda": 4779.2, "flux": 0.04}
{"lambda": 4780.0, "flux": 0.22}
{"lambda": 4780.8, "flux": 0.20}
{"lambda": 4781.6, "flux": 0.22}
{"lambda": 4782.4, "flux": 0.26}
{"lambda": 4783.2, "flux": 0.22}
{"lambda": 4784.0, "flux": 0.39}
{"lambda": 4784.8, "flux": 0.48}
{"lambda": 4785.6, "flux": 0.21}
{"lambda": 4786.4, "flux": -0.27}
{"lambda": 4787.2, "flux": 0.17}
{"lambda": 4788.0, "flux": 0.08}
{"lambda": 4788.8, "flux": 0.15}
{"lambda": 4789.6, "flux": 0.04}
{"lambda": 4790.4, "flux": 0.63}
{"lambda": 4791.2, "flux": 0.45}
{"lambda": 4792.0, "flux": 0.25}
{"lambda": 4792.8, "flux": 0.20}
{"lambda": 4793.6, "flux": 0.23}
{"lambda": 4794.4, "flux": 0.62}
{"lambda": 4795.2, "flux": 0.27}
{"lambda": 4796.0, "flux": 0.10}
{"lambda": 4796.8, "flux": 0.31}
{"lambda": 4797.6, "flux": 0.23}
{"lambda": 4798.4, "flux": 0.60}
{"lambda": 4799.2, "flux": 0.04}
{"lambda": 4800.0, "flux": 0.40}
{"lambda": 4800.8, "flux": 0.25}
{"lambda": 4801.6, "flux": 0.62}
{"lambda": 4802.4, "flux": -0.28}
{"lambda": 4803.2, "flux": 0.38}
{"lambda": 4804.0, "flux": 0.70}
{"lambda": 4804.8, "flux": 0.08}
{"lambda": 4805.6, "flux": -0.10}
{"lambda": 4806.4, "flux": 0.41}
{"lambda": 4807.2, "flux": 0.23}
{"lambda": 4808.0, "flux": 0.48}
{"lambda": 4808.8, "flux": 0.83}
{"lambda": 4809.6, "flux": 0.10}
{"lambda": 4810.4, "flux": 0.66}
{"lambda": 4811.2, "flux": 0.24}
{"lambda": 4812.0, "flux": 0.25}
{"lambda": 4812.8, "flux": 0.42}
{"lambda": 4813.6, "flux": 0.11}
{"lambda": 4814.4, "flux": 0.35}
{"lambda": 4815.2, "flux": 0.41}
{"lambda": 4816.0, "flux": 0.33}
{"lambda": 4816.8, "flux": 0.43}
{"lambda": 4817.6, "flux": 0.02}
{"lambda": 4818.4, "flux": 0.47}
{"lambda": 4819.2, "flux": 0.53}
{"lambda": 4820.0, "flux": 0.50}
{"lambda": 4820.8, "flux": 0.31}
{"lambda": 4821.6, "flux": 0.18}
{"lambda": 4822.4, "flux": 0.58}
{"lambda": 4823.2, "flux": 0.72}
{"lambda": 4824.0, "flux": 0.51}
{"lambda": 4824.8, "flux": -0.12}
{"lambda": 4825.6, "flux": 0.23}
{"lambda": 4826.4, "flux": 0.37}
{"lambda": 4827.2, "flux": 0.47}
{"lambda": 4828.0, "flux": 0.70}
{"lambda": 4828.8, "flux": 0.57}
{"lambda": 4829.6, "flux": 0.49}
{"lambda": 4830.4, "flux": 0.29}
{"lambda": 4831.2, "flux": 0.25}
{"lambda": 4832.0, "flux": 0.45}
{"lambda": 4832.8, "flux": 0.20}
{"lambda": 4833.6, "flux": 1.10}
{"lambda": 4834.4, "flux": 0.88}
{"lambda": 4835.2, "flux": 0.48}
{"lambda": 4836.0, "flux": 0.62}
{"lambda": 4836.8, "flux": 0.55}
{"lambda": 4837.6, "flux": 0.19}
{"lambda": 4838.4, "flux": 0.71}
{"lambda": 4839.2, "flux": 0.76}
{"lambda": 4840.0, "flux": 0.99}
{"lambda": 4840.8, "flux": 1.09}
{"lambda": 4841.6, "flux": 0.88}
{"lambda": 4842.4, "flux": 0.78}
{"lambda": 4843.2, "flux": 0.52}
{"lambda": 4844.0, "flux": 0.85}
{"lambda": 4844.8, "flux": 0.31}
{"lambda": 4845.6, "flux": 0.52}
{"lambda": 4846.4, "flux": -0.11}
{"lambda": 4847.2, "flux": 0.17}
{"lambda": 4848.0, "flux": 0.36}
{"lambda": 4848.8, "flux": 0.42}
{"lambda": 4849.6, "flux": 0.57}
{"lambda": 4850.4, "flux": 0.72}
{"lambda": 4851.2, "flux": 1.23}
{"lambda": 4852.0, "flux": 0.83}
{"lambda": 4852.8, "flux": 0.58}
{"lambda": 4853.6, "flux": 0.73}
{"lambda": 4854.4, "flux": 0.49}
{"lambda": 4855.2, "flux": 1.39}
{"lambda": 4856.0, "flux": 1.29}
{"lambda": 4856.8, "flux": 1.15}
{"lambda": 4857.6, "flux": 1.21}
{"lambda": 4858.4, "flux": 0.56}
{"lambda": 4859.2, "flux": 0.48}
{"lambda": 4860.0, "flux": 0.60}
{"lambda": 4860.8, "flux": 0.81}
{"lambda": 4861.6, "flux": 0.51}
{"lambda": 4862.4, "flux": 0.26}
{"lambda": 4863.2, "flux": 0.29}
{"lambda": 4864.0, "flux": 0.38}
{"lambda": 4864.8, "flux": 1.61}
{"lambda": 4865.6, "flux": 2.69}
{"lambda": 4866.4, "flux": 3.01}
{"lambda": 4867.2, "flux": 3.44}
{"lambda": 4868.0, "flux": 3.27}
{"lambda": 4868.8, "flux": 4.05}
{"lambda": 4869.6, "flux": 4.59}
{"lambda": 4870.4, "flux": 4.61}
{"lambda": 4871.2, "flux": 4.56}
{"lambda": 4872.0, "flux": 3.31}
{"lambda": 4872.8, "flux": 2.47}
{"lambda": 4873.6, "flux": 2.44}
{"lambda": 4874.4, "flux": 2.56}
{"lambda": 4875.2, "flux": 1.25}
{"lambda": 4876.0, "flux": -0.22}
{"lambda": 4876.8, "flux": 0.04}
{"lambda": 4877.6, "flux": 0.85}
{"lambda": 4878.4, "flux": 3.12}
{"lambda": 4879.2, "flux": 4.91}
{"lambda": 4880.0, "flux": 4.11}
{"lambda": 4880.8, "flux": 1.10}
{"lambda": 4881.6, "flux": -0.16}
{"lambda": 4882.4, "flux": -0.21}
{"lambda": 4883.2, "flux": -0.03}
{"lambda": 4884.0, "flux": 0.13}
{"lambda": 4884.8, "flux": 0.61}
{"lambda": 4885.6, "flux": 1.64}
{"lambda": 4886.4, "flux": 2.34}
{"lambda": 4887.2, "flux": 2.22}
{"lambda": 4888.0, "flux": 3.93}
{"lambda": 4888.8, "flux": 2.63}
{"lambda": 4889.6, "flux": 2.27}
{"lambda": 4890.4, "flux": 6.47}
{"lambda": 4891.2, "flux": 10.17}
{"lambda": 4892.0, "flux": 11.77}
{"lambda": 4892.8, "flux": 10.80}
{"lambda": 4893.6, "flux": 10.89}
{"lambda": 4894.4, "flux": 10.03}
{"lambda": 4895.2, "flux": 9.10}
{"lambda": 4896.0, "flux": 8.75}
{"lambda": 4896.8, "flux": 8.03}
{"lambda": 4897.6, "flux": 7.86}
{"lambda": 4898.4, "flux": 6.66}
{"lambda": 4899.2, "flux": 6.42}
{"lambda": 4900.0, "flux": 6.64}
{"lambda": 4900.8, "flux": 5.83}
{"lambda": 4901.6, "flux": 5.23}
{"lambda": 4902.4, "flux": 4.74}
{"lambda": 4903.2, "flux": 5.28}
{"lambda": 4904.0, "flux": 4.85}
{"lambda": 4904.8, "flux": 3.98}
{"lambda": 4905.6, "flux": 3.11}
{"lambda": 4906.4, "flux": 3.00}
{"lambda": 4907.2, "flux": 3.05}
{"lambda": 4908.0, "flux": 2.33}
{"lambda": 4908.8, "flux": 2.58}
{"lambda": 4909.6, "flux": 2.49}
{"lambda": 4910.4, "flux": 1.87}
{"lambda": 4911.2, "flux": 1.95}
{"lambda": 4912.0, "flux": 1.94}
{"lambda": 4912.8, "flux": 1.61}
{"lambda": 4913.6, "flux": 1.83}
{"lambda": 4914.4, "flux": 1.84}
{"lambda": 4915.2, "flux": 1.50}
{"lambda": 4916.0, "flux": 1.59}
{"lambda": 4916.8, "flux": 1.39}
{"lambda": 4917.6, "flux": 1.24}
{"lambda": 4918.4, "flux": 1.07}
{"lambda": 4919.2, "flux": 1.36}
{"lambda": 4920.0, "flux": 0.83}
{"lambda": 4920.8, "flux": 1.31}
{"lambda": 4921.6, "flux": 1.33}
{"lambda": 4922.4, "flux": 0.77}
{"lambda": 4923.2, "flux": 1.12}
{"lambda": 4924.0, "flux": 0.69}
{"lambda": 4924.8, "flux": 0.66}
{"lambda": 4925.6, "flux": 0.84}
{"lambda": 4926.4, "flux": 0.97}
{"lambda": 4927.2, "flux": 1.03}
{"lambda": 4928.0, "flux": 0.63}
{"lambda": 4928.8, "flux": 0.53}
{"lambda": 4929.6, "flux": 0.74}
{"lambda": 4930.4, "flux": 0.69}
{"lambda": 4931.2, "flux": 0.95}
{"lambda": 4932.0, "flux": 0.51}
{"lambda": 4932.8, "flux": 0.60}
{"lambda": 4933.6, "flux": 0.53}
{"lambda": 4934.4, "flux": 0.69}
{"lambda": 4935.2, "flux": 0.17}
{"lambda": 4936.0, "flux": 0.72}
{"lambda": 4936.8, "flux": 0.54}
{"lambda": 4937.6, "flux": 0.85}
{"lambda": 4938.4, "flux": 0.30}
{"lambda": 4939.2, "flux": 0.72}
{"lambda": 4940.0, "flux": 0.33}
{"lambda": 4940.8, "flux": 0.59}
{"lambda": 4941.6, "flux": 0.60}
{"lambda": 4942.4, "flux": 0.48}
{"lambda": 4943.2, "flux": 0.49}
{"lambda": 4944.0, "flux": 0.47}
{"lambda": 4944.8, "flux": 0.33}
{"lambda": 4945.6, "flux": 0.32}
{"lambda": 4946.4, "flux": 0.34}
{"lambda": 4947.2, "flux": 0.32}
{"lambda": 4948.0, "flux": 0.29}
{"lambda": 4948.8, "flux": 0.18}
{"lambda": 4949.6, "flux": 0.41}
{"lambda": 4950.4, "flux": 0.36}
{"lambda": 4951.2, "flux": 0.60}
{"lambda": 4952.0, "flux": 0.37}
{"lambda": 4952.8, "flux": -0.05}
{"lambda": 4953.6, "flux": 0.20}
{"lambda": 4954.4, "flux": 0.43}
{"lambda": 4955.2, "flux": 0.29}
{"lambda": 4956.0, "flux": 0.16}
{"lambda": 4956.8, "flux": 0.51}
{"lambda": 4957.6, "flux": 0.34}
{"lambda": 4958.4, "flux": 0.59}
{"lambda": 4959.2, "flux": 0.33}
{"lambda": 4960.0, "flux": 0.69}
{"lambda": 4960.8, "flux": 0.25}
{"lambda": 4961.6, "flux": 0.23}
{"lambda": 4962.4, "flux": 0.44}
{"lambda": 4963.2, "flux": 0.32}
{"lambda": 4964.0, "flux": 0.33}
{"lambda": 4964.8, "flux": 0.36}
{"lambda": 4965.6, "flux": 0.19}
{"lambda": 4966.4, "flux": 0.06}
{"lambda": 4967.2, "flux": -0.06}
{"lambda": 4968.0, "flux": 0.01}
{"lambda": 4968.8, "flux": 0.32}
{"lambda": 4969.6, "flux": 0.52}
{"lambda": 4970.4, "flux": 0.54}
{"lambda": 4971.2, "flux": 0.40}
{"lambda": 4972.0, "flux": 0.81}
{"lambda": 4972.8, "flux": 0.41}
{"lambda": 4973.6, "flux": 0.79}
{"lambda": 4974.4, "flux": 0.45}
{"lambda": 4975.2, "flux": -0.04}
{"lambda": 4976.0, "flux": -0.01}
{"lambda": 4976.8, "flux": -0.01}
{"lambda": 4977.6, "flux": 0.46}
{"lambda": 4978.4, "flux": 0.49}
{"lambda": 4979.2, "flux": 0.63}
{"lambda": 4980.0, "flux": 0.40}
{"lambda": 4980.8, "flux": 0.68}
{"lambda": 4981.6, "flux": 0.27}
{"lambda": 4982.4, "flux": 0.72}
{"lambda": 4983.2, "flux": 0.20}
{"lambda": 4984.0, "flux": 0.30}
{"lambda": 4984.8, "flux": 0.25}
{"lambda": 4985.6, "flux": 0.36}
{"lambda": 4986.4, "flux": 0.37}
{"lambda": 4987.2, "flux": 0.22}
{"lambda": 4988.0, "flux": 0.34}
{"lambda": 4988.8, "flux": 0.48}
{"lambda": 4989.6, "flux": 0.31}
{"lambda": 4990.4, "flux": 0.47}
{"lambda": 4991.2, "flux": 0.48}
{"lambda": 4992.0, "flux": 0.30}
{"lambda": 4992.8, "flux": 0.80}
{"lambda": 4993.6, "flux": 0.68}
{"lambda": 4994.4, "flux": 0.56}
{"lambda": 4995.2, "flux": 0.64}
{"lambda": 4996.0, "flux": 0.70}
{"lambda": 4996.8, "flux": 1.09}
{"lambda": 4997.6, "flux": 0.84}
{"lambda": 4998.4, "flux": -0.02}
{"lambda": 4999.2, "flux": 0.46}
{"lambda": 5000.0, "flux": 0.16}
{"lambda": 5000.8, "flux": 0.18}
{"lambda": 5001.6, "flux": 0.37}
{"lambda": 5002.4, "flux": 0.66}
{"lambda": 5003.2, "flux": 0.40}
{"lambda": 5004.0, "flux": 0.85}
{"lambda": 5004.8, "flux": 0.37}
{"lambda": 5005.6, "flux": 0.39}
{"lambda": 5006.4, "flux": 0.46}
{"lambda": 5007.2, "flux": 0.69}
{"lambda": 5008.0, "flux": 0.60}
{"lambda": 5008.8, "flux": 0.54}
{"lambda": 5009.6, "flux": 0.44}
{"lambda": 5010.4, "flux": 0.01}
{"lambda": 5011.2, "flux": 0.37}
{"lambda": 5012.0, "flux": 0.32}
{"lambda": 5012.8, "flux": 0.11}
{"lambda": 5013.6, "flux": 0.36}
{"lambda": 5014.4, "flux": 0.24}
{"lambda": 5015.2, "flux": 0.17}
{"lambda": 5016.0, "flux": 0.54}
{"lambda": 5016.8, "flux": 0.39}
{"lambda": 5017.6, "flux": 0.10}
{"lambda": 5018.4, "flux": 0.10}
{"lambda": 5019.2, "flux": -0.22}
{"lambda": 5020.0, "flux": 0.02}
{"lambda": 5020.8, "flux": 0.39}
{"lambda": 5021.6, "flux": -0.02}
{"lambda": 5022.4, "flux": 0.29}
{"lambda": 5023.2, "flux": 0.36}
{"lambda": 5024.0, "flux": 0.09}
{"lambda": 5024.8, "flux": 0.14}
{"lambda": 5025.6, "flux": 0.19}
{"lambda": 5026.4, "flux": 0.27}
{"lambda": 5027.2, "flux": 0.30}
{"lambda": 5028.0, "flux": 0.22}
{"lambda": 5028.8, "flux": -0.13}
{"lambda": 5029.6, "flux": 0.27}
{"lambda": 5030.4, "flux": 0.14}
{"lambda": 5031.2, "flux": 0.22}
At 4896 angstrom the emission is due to Lyman alpha 1216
